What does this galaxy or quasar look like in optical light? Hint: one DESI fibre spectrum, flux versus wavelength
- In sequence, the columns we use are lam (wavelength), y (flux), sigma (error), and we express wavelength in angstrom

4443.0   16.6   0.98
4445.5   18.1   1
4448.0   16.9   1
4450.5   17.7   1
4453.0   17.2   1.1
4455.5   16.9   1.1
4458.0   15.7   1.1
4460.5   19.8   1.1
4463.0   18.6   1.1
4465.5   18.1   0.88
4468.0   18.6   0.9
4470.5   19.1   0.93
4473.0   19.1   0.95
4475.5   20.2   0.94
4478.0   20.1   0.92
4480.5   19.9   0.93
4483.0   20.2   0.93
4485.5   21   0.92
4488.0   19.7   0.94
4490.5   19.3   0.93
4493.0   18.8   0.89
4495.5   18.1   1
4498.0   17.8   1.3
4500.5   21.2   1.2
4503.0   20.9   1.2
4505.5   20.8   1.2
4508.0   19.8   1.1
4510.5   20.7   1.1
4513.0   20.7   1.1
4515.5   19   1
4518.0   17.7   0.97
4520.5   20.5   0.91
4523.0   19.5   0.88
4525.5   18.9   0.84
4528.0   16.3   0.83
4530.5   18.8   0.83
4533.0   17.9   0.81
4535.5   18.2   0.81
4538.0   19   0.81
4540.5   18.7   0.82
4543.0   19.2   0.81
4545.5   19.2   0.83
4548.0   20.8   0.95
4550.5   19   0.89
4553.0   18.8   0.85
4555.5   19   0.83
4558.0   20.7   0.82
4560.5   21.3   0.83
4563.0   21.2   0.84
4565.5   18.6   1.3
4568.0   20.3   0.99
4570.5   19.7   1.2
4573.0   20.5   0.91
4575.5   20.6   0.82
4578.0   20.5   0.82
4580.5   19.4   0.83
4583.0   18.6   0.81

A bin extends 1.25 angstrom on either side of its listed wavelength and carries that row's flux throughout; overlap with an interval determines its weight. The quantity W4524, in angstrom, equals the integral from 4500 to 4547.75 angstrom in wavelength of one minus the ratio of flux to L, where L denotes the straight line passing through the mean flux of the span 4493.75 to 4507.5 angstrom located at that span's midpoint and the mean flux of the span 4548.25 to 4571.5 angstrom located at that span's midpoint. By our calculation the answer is 1.1 angstrom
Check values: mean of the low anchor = 19.7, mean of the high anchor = 19.9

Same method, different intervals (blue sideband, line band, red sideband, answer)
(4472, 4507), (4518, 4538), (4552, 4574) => 1.4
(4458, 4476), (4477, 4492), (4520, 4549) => -1.0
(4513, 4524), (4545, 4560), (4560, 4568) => 0.3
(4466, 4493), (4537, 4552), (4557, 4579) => 0.6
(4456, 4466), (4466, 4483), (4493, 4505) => -0.9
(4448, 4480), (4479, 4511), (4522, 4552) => -2.2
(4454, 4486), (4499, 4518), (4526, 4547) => -1.6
